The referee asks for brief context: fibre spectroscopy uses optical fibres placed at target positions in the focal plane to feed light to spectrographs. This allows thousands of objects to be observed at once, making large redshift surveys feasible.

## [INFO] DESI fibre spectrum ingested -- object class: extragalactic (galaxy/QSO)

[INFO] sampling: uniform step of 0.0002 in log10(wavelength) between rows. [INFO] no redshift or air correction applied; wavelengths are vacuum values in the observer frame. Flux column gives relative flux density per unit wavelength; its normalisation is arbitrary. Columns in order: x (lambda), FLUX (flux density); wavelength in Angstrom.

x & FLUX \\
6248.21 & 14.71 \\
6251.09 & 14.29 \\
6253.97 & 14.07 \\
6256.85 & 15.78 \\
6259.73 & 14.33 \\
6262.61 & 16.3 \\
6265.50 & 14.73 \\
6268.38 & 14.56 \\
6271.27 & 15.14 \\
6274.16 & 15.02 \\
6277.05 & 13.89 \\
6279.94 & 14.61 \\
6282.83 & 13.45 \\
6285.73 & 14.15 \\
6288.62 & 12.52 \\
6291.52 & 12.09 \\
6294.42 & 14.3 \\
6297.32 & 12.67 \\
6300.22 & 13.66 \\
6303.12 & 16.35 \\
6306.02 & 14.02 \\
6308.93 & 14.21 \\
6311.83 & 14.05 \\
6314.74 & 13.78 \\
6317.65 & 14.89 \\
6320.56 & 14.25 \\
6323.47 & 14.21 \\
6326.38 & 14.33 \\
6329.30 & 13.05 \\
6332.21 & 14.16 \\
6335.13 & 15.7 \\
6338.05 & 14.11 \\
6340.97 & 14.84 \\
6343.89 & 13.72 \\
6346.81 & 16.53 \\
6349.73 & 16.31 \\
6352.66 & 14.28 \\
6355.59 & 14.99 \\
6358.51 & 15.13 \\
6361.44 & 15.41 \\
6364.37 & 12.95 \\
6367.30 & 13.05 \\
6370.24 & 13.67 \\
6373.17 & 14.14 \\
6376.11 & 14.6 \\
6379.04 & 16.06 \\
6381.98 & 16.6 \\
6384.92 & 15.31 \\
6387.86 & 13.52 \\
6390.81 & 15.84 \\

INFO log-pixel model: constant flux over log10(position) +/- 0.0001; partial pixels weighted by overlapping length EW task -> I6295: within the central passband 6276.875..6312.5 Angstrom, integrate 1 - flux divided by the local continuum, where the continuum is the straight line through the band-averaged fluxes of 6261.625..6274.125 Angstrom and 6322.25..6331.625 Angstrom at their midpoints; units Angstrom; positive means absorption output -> 1.7 Angstrom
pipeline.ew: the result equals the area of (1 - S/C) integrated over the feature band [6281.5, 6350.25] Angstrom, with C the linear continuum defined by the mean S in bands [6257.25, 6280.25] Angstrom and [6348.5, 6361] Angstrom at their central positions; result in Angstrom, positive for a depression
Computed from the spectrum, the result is 3.9 Angstrom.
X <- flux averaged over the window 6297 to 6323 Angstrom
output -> 14.3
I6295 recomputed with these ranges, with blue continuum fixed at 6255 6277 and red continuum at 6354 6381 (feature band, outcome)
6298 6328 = 0.9 Angstrom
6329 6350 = -0.3 Angstrom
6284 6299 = 1.7 Angstrom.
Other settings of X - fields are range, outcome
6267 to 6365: 14.3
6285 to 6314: 13.8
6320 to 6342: 14.3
